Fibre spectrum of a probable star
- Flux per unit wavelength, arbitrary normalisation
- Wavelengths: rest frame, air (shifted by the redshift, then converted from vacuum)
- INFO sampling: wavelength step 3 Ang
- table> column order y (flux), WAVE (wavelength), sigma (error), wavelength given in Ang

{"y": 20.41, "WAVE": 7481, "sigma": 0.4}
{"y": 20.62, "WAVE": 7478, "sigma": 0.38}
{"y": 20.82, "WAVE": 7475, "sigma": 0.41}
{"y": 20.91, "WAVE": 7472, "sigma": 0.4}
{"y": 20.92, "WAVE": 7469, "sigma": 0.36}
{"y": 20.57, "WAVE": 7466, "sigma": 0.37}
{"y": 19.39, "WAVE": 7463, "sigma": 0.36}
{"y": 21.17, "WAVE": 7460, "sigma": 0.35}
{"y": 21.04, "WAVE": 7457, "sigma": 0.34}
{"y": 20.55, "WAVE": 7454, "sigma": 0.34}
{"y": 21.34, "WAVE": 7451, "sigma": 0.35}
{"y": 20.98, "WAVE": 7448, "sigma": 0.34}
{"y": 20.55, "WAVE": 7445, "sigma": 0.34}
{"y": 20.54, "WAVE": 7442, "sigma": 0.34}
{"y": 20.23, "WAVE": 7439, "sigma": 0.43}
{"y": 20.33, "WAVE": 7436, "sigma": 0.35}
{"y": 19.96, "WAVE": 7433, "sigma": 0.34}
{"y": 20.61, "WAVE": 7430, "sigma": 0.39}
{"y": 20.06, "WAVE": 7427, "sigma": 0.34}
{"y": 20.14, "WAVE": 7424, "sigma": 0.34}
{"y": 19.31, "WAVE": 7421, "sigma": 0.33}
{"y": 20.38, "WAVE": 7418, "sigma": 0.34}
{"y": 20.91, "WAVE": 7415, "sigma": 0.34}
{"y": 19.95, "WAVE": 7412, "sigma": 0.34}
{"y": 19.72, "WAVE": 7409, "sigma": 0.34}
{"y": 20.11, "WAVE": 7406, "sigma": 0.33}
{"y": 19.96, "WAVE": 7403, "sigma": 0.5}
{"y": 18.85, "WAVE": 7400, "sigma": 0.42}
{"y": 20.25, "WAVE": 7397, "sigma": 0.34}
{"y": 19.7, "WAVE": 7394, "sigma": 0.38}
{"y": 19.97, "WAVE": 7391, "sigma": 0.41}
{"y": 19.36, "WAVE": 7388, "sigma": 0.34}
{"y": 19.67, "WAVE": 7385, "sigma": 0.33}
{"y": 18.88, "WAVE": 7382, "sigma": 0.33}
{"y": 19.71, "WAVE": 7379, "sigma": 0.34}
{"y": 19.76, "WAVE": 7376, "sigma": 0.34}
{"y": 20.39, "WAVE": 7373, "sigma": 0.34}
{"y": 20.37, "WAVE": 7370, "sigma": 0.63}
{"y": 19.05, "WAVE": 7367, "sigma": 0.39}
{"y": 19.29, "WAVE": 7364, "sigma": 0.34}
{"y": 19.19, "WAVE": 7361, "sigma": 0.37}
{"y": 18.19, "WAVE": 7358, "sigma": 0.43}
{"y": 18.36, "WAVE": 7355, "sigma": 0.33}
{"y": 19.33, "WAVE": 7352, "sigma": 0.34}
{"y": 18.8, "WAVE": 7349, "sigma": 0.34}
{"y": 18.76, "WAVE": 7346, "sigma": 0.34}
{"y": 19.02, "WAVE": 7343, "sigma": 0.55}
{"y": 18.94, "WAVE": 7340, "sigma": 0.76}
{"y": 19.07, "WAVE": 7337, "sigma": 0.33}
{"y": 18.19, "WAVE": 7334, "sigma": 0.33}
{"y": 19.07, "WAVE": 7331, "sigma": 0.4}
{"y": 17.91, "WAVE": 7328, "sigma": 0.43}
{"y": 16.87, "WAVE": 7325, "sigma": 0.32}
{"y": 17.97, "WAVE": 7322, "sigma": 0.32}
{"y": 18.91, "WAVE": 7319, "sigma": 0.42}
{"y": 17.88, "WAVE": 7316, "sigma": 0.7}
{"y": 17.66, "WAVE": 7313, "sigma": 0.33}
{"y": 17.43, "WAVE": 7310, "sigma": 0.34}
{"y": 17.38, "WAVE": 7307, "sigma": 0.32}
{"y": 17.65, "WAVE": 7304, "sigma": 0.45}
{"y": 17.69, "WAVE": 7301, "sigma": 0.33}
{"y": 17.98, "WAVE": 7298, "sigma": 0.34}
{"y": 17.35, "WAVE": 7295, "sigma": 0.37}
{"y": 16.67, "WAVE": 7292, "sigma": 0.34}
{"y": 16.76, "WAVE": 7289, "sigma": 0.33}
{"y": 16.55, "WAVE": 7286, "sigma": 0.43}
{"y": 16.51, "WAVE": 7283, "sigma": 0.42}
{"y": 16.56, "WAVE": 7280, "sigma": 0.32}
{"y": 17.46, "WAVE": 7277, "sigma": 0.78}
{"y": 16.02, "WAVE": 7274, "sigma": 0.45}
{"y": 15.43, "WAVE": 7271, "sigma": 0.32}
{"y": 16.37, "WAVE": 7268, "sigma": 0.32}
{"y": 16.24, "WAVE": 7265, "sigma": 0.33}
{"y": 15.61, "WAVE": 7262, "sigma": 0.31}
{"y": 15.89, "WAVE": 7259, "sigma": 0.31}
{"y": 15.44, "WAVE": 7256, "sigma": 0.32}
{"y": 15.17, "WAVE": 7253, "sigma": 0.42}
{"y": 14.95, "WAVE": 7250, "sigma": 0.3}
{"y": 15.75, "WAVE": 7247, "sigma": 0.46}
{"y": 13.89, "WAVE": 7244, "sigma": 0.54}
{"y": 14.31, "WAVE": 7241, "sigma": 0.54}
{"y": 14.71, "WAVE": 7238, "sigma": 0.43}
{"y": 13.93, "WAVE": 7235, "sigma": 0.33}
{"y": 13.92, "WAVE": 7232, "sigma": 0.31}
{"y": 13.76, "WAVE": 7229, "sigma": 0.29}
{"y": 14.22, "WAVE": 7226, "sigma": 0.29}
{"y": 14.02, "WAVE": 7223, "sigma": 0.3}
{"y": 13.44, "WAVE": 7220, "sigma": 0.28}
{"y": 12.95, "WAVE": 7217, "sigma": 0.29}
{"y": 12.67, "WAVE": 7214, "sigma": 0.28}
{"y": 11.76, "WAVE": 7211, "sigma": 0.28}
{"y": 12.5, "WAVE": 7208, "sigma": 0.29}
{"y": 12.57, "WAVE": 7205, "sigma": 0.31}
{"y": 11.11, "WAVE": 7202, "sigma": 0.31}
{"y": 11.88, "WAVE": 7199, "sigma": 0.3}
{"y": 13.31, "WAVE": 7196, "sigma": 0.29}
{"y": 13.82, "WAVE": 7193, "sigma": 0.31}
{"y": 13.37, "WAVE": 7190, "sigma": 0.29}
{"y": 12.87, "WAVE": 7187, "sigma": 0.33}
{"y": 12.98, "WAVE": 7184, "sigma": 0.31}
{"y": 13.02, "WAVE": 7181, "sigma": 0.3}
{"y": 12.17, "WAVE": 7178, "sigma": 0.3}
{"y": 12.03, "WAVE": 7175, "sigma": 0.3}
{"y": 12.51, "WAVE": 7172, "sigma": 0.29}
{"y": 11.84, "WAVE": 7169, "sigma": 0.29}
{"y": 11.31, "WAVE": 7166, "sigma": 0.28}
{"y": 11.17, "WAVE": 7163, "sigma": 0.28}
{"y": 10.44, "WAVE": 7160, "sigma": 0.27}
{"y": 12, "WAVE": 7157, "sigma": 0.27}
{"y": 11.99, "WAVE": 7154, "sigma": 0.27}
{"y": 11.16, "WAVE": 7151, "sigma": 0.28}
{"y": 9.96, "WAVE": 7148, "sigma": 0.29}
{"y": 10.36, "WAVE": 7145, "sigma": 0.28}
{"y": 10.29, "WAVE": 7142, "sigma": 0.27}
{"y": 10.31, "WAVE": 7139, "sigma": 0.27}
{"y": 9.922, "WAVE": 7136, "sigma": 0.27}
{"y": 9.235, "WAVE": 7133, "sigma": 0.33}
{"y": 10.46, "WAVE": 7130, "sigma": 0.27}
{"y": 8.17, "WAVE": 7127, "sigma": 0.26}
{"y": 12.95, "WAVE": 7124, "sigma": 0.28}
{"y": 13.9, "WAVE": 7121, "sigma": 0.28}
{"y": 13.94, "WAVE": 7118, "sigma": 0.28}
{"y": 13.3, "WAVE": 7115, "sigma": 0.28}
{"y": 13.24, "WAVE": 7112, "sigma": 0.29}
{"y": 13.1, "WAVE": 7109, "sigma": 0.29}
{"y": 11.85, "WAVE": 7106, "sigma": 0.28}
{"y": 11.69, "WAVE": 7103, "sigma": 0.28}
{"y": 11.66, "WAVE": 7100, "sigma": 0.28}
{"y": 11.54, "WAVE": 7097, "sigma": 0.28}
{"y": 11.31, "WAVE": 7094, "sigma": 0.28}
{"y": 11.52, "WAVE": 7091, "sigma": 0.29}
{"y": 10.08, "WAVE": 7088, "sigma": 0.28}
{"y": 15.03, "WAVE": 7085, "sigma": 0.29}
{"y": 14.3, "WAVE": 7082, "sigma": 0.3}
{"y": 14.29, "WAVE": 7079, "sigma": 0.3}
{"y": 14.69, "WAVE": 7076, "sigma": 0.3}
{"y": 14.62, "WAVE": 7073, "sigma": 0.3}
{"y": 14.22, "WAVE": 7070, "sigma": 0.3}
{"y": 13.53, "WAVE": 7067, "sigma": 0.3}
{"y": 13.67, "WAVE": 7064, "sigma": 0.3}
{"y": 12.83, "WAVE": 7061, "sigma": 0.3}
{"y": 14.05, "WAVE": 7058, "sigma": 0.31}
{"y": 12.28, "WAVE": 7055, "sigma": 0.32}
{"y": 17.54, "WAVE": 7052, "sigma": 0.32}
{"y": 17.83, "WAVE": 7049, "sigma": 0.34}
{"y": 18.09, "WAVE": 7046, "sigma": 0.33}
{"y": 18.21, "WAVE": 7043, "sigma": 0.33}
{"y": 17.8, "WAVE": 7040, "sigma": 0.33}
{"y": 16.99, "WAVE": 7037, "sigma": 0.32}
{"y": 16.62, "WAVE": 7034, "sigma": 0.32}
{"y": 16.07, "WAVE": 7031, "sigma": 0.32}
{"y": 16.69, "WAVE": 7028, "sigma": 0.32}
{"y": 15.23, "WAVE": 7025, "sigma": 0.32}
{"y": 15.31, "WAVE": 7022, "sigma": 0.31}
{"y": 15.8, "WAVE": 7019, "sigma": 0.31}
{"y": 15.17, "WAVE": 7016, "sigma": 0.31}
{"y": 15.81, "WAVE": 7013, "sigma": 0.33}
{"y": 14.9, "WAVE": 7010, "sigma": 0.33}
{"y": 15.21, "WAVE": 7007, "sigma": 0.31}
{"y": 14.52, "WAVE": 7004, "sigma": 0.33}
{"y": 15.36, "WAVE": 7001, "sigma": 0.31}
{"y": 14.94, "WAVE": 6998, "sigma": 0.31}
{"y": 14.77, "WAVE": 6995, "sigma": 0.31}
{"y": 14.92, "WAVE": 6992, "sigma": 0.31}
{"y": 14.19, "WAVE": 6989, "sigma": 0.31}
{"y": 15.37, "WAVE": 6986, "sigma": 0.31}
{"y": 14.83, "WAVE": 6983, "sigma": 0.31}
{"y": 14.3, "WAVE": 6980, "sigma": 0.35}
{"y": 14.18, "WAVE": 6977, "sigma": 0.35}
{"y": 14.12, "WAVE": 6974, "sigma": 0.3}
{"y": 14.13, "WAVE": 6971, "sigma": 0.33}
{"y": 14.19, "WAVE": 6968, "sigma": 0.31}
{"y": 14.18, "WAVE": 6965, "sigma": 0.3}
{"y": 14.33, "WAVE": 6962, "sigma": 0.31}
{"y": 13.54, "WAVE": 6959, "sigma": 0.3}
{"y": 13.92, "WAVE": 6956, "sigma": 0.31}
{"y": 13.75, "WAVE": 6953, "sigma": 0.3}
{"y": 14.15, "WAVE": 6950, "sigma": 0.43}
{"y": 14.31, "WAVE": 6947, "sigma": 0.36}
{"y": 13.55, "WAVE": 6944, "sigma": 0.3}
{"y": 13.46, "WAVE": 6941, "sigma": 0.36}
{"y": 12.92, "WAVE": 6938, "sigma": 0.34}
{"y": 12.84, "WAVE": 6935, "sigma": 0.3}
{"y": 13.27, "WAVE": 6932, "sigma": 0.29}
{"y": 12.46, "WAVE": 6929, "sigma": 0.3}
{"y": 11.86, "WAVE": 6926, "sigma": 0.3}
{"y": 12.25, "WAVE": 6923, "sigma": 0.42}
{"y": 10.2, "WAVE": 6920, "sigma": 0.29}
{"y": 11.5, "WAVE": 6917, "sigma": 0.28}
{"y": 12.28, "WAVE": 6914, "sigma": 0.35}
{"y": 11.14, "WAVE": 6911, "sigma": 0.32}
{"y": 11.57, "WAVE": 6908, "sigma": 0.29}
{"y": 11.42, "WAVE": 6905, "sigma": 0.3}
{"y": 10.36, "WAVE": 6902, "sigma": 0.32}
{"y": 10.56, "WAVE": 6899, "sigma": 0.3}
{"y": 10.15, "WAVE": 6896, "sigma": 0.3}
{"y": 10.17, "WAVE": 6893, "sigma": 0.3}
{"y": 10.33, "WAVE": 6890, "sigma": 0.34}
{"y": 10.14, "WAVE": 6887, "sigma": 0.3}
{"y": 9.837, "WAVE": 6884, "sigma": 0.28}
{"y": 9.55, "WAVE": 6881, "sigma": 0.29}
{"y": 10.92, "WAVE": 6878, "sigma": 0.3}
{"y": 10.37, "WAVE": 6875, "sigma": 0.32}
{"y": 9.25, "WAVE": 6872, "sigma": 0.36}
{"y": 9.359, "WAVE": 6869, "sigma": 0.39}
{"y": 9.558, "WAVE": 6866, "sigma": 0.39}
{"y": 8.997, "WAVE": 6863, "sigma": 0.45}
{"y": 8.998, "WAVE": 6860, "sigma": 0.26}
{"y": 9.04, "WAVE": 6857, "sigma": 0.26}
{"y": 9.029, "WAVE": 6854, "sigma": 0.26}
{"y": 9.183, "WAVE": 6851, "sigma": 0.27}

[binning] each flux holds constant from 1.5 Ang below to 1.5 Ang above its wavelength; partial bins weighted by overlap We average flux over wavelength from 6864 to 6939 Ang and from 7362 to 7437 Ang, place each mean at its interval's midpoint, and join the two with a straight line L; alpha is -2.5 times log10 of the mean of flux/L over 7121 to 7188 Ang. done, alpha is 0.344 mag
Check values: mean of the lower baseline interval 10.9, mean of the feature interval 11.3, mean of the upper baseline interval 19.9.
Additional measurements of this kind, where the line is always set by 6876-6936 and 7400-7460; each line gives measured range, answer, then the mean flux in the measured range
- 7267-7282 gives 0.079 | 16.4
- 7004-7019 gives -0.175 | 15.2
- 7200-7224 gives 0.295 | 12.6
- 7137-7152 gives 0.423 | 10.4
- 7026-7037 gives -0.230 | 16.5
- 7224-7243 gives 0.193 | 14.1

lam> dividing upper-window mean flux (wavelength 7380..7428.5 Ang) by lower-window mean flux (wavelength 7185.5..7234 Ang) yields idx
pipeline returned 1.52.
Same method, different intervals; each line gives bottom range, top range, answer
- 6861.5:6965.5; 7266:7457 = 1.62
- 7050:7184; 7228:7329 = 1.33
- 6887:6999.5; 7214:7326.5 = 1.23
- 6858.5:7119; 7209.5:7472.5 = 1.35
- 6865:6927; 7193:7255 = 1.28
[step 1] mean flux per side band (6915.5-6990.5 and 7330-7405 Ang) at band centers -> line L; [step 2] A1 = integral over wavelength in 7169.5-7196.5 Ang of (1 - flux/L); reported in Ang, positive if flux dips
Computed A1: 6.26 Ang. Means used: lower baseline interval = 13.5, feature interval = 12.8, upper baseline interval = 19.3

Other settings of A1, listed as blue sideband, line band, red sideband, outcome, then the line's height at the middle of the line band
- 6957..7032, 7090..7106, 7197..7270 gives 3.24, 14.5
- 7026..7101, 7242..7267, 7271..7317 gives 1.98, 16.7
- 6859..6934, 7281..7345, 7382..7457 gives 1.53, 18.2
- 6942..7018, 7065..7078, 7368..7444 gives 1.19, 15.7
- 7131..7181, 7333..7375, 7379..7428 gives -2.35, 18.1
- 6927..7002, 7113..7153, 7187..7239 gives 6.94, 13.4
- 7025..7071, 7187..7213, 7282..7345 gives 6.70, 16.9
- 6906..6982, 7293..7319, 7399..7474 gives 1.07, 18.4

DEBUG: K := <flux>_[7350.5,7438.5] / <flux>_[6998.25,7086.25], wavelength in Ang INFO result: 1.28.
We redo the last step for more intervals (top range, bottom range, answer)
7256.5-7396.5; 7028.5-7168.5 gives 1.39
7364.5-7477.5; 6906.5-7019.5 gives 1.46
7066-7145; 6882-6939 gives 1.08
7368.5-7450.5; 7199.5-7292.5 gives 1.36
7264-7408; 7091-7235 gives 1.52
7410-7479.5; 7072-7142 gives 1.68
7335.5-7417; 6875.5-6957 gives 1.65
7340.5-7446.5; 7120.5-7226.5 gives 1.66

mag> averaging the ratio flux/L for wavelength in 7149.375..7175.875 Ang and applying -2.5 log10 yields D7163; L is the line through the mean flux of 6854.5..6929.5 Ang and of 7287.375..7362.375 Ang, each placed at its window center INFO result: 0.30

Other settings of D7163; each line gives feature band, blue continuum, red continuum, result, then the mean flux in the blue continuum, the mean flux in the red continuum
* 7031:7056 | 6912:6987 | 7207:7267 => -0.23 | 13.4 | 14.3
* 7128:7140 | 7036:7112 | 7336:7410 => 0.46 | 14.1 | 19.4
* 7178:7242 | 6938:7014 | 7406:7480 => 0.31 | 14.4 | 20.5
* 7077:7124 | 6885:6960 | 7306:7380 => 0.17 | 12.1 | 18.7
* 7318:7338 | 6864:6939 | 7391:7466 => 0.01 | 10.9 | 20.3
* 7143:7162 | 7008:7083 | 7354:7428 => 0.46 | 15.5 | 19.7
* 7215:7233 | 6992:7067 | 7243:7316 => 0.19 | 15.6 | 16.5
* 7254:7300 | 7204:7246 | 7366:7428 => -0.07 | 13.5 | 19.8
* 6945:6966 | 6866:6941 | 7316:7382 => -0.17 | 11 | 18.9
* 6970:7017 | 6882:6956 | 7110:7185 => -0.25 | 11.9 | 11.5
